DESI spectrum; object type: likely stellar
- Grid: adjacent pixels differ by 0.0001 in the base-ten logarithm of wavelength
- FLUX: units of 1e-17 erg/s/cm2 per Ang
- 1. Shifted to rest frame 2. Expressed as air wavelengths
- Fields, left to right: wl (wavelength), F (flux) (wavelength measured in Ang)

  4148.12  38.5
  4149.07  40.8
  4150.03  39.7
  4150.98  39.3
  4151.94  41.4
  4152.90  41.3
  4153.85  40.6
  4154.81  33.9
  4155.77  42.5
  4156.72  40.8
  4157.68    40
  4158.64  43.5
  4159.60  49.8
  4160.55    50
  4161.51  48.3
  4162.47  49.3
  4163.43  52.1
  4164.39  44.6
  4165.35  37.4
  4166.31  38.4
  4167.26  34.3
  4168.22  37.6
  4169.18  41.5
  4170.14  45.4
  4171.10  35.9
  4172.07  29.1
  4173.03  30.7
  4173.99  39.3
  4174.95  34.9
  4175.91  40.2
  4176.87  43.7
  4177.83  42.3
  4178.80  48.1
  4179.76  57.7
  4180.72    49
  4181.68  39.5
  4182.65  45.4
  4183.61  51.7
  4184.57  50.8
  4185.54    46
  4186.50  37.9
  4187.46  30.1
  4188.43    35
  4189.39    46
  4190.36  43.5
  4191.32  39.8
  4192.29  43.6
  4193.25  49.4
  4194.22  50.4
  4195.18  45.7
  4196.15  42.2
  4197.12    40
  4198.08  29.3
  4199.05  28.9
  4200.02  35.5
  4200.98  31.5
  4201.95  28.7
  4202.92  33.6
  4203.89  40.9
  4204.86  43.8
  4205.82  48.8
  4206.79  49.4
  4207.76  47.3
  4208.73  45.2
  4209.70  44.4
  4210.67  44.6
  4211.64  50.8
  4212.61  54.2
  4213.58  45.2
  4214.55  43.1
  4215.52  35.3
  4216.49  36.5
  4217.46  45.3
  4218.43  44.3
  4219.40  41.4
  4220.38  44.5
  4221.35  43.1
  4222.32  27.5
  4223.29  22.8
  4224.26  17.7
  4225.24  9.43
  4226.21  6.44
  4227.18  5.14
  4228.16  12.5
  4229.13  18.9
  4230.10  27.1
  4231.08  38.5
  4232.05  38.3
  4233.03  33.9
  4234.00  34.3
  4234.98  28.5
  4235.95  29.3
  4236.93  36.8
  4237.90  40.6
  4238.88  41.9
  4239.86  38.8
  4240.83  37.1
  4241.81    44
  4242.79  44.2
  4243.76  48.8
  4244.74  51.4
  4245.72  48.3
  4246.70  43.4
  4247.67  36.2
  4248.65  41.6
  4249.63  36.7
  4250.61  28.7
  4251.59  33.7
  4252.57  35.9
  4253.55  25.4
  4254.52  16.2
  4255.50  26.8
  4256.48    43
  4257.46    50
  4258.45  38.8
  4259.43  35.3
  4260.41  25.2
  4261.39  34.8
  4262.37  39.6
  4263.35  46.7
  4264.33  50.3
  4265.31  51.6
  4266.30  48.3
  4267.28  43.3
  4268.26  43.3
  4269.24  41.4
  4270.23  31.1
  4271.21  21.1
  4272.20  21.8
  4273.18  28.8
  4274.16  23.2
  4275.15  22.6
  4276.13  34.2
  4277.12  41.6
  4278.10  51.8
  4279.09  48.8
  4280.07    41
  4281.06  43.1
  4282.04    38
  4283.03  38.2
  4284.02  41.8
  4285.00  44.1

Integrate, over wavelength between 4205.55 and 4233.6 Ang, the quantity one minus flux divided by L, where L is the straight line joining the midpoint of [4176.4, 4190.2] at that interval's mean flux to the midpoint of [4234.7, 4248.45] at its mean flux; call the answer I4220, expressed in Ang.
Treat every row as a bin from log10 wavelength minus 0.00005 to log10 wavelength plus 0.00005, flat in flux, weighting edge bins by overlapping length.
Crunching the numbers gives 4.8 Ang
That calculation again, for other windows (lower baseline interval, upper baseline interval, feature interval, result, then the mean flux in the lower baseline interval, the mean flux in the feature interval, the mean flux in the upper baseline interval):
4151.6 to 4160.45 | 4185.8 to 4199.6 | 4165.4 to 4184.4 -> -0.2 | 41.9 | 41.4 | 40.2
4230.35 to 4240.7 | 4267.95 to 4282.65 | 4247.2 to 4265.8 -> -0.5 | 35.9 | 36.7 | 35.4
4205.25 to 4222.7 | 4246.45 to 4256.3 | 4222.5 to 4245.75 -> 3.7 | 44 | 31.1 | 32.6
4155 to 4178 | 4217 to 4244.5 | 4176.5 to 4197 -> -3.3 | 41.2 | 44.6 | 32.3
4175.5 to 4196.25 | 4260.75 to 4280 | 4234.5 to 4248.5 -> -0.2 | 44.5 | 40.7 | 38.1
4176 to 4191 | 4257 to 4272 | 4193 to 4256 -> 8.4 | 44.3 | 36.4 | 39.7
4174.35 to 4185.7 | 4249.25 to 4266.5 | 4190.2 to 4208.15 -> 1.2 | 45.7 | 40.6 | 36.9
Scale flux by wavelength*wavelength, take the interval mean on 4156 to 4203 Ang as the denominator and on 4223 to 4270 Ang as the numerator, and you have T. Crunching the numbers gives 0.87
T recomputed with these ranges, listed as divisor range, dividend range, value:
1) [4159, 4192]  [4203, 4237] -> 0.85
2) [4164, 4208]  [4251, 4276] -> 0.89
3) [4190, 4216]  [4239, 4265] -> 0.94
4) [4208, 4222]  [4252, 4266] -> 0.87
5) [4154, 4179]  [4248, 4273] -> 0.92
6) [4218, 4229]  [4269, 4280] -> 1.39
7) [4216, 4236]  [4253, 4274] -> 1.28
